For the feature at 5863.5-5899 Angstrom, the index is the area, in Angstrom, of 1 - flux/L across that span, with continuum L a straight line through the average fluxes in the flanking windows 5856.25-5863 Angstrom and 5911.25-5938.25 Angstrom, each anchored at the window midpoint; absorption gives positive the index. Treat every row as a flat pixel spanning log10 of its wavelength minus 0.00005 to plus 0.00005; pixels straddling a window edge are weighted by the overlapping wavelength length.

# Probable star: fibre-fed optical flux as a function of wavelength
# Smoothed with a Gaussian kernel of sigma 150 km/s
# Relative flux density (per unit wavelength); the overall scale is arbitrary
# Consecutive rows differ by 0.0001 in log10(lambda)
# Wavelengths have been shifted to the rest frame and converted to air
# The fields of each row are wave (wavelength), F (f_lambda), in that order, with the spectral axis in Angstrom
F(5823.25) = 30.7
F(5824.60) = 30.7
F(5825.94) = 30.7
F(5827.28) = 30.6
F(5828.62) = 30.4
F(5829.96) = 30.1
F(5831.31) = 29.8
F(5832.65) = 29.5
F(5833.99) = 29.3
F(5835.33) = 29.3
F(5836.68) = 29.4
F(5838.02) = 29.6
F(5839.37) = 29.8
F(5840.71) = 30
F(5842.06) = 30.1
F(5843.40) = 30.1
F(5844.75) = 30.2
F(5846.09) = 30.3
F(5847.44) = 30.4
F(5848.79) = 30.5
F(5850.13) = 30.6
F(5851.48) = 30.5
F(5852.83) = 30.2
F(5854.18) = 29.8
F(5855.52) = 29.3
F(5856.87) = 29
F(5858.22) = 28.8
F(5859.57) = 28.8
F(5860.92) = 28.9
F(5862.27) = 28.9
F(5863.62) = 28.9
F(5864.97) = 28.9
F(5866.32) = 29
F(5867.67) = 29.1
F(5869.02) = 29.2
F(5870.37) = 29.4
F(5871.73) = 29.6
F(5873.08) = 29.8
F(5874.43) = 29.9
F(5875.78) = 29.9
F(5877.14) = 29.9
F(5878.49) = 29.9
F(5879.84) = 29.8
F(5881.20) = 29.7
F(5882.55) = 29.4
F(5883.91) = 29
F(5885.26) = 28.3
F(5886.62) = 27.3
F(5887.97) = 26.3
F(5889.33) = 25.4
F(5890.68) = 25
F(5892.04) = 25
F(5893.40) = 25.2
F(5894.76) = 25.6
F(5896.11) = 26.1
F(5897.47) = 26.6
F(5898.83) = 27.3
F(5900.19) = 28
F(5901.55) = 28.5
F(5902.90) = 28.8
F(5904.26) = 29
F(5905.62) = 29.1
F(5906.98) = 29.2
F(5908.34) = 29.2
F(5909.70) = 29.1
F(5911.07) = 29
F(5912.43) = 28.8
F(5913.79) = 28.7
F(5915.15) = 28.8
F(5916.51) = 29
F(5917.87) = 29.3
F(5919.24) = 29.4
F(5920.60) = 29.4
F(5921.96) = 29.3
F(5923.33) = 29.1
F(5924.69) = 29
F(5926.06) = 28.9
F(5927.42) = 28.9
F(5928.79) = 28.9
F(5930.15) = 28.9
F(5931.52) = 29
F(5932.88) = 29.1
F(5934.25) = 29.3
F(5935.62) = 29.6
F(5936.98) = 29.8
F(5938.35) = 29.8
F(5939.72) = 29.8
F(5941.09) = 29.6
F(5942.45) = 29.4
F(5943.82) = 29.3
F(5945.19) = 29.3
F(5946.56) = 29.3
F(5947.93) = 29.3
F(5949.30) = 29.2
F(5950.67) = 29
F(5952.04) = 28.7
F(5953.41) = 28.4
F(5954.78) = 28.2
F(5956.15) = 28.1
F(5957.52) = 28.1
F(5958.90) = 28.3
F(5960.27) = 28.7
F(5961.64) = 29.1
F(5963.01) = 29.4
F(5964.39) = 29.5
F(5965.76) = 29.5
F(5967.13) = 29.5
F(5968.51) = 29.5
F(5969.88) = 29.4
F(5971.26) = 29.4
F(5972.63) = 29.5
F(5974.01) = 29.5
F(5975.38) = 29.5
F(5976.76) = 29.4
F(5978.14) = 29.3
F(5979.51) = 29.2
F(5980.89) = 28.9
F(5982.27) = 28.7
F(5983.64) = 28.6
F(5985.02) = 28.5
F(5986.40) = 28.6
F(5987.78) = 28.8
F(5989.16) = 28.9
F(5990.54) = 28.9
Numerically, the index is 1.0 Angstrom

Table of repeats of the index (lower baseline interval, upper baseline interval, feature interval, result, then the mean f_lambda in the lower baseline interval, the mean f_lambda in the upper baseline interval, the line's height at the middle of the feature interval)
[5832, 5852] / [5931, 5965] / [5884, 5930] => 2.1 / 30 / 29.1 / 29.4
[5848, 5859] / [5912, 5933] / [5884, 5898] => 1.5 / 29.8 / 29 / 29.4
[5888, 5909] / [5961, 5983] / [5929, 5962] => -0.6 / 27.2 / 29.3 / 28.6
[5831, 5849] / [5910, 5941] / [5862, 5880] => 0.1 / 29.9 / 29.2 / 29.6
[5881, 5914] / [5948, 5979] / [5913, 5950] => -1.1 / 27.7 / 29.1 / 28.4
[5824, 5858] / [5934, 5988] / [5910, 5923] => 0.2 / 30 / 29.1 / 29.4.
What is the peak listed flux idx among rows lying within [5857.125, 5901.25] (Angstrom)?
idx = 29.9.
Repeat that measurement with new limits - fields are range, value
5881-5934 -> 29.7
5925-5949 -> 29.8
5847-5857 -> 30.6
